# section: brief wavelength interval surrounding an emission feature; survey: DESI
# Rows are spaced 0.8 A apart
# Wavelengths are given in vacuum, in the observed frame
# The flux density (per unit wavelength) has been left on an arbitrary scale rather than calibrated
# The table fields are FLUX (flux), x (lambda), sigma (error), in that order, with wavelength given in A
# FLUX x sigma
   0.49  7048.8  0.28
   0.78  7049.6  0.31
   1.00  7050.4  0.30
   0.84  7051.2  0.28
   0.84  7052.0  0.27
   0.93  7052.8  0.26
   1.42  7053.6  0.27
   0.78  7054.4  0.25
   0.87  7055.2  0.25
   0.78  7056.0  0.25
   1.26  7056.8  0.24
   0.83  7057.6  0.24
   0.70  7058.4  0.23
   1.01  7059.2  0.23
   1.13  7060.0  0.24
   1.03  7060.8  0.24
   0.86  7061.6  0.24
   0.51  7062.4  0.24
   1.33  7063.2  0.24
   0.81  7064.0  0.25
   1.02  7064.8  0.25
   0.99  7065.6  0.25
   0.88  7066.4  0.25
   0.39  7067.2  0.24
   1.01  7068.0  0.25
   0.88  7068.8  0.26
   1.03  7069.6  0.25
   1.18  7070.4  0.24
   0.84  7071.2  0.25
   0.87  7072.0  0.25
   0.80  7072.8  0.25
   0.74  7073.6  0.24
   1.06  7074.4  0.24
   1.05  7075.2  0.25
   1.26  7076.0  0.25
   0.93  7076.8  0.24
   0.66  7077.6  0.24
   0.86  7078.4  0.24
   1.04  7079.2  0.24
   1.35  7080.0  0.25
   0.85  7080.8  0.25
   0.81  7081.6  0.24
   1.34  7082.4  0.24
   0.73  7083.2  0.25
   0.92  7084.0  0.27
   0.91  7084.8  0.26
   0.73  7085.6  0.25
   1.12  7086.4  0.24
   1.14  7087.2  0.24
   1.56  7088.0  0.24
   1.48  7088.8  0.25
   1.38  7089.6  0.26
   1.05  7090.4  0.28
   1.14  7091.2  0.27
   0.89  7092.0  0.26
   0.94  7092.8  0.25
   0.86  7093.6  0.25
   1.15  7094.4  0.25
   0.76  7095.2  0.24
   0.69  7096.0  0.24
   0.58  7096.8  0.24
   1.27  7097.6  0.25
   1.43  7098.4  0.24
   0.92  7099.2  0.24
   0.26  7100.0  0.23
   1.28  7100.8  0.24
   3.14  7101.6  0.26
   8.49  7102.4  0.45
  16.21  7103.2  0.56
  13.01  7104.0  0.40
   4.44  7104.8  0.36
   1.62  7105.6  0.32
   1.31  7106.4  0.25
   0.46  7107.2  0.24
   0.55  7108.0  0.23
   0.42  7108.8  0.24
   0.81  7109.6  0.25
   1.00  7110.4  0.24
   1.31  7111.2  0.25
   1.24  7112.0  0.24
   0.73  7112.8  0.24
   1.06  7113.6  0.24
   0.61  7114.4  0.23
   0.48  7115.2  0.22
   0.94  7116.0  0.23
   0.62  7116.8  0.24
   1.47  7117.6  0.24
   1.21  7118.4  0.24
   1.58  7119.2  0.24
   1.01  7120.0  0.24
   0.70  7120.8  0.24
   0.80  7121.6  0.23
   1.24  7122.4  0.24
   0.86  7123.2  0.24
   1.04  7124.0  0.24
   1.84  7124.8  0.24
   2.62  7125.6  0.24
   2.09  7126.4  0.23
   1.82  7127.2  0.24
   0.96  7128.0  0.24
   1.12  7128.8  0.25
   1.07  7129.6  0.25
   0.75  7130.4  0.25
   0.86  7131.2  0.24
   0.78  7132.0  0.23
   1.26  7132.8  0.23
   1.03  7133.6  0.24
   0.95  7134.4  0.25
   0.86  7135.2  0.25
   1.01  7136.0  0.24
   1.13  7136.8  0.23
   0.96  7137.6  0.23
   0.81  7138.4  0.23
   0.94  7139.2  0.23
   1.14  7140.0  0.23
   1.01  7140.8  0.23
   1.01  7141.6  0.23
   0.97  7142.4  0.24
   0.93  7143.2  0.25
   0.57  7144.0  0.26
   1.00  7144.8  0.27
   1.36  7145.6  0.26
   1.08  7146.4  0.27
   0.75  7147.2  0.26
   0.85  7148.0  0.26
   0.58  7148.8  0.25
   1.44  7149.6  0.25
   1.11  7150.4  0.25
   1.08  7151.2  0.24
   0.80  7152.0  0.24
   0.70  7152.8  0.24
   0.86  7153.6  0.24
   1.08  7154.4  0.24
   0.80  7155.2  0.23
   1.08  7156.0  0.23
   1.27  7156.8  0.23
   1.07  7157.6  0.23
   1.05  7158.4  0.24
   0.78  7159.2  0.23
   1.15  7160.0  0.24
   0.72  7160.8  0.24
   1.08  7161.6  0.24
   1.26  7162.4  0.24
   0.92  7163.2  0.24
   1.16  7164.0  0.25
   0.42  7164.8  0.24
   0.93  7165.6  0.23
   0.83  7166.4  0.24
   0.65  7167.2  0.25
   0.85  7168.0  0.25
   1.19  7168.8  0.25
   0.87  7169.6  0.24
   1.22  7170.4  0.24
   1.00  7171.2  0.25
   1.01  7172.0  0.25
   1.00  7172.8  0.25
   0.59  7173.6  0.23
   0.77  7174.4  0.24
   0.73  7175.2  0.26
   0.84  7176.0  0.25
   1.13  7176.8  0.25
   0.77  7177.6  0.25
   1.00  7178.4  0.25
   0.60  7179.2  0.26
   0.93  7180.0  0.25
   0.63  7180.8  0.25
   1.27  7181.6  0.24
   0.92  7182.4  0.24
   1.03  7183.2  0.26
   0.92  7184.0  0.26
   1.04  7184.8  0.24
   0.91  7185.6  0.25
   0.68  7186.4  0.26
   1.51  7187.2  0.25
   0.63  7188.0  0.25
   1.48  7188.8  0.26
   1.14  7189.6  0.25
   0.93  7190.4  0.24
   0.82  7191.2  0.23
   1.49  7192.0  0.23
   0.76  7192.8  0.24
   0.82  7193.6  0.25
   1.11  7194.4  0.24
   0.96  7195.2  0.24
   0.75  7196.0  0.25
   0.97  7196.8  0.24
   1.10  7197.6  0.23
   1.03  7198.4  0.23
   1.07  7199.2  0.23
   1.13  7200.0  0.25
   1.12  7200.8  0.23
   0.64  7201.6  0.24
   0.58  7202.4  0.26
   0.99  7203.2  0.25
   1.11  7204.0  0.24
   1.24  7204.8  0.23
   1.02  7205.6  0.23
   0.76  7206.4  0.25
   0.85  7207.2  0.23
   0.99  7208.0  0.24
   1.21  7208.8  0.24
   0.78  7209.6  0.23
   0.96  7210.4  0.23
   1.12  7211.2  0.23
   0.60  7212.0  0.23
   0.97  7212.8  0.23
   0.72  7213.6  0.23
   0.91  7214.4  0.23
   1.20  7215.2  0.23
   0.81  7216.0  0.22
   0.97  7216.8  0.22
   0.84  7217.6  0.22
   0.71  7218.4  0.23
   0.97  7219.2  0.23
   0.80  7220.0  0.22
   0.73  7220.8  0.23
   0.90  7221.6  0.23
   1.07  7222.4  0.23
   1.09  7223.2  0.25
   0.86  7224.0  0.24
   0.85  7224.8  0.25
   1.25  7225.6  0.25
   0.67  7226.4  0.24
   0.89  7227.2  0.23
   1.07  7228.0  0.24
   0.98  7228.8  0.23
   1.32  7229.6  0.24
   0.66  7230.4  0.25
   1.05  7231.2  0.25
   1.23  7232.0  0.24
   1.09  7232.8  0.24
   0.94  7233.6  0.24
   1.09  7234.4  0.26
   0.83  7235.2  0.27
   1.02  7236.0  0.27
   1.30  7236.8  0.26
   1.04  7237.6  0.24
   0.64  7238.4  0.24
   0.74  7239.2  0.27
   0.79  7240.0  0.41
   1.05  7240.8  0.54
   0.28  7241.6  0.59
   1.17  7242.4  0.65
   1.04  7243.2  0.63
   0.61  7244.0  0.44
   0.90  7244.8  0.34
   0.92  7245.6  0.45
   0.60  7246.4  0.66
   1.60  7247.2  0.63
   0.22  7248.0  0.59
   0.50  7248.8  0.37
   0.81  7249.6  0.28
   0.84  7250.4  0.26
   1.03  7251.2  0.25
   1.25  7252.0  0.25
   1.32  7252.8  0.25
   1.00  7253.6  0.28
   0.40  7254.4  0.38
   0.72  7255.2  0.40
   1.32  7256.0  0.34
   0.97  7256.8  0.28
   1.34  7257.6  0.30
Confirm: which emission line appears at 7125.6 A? [N II] 6583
